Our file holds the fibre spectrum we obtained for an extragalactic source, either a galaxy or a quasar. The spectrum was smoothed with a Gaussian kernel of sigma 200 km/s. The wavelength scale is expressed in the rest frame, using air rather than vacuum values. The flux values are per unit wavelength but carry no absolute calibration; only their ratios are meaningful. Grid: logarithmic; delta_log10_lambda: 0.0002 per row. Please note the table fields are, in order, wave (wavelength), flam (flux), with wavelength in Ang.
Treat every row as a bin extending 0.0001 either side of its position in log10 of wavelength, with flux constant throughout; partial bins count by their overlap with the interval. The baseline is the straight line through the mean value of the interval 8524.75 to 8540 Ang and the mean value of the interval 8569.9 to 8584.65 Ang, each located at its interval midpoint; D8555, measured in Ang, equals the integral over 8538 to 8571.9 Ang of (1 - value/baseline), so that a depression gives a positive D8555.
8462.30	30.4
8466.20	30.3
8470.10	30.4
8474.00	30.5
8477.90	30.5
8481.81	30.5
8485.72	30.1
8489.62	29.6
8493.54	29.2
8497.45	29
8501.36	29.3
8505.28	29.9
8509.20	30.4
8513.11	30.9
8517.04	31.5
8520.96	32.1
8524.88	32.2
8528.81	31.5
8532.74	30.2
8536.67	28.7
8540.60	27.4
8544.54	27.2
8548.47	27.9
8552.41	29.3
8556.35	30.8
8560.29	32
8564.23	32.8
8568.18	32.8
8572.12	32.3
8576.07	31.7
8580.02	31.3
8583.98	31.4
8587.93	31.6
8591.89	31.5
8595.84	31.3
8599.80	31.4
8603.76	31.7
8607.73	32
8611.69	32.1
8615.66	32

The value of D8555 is 0.9 Ang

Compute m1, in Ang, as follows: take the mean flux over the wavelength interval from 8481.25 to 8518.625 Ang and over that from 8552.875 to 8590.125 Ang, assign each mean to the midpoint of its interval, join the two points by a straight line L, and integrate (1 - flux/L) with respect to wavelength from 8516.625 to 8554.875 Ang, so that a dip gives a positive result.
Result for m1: 1.39 Ang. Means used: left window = 30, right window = 31.7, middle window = 29.7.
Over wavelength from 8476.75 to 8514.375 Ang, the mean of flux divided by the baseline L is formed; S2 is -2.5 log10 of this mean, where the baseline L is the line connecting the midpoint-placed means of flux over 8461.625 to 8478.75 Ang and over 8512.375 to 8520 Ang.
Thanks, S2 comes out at 0.04 mag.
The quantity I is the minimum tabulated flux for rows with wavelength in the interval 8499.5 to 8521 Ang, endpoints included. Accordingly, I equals 29.3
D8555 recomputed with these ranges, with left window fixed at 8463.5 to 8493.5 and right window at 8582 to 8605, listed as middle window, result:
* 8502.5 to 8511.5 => 0.1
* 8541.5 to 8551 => 1.0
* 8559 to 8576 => -0.7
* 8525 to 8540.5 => 0.4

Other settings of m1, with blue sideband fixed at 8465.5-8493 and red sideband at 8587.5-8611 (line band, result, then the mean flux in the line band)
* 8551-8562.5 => 0.1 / 30.8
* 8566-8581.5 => -0.4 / 32.1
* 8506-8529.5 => -0.5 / 31.4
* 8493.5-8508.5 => 0.5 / 29.5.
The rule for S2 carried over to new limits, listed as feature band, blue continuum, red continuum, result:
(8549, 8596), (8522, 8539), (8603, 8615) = 0.00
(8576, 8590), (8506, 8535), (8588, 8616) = 0.00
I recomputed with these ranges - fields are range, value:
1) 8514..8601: 27.2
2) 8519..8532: 31.5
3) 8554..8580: 30.8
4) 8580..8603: 31.3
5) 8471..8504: 29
